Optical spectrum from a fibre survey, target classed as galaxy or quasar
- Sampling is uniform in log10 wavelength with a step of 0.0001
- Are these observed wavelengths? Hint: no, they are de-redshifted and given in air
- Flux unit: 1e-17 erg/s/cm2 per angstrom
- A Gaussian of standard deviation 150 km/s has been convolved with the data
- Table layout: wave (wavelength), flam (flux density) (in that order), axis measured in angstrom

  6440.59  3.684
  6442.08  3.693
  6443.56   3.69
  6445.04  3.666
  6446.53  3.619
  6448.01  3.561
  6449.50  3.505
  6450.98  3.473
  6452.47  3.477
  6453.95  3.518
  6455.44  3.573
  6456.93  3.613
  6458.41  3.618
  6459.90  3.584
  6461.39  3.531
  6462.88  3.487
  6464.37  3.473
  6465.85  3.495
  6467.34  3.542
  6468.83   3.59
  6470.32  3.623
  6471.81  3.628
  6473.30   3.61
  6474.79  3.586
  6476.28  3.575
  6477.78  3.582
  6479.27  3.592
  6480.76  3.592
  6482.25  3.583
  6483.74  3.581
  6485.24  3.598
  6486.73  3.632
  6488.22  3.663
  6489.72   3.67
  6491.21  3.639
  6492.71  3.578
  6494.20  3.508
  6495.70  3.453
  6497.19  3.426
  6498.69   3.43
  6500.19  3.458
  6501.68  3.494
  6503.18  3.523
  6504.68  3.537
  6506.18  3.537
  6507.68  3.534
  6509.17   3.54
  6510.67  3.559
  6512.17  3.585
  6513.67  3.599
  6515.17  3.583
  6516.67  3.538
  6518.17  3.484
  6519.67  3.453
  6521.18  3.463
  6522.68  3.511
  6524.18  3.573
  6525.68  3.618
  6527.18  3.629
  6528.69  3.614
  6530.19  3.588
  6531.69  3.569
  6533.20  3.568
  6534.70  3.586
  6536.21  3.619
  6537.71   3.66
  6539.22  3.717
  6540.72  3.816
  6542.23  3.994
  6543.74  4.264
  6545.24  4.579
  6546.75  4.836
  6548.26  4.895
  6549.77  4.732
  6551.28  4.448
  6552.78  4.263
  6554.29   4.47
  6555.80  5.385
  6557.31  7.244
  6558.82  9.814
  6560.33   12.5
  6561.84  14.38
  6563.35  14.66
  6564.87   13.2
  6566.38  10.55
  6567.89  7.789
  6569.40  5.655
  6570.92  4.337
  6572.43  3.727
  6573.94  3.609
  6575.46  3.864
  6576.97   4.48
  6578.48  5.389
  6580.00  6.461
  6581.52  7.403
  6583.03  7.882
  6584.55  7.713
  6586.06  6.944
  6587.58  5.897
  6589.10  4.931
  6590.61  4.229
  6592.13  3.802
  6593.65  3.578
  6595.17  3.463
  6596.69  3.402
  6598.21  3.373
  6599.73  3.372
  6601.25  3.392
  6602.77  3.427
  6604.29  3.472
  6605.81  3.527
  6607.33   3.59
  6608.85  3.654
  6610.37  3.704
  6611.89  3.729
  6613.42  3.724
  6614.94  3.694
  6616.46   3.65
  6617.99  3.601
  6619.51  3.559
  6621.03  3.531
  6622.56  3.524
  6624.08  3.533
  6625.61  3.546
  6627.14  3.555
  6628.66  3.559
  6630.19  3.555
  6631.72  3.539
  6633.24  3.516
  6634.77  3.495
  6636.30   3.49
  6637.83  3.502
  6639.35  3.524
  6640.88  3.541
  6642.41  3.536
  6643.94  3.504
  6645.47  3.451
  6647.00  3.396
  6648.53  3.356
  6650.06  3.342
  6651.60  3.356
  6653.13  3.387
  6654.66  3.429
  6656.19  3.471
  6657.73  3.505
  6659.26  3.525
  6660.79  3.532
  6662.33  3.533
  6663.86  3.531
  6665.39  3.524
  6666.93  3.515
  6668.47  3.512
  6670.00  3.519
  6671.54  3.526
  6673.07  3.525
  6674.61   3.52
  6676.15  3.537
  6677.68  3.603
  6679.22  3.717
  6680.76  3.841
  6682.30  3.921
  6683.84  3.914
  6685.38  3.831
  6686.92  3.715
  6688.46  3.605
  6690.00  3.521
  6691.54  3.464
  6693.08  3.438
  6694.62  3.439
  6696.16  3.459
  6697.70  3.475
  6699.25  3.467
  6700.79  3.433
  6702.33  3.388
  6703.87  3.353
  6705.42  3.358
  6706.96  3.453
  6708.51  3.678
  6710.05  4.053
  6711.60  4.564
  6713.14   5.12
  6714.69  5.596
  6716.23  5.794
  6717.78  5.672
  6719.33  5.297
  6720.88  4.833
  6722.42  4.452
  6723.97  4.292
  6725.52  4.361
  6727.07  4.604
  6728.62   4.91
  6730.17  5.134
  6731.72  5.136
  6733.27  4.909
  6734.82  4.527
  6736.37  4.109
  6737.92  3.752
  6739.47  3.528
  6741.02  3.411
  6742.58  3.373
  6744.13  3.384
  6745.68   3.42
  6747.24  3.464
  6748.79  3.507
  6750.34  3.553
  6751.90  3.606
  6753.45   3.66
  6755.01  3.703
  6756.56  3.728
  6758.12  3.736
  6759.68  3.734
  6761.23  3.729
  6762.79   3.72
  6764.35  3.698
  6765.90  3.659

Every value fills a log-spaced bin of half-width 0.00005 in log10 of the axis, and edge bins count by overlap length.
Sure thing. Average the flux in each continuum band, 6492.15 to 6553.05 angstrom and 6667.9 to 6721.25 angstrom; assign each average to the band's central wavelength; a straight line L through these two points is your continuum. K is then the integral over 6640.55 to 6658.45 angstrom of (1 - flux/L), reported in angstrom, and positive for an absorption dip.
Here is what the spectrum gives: 1.99 angstrom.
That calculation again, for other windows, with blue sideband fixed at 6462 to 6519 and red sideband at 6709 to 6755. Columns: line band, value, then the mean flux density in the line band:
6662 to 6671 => 1.3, 3.52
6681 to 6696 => 1.9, 3.65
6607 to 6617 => 0.7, 3.68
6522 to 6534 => 0.3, 3.59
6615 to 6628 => 1.3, 3.57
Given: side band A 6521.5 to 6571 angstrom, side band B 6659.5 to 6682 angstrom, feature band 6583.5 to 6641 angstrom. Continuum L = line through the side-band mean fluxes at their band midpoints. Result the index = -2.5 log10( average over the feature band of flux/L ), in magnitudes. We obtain 0.198 mag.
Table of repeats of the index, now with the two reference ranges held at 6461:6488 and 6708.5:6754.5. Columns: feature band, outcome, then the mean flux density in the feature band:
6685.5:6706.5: 0.21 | 3.48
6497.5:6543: 0.04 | 3.58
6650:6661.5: 0.19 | 3.45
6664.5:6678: 0.18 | 3.53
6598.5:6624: 0.12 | 3.57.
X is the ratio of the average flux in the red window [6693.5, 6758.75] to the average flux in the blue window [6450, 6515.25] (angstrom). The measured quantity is 1.1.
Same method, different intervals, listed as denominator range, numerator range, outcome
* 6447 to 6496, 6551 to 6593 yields 1.96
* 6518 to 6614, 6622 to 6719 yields 0.72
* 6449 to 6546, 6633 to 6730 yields 1.06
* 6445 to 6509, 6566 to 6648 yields 1.20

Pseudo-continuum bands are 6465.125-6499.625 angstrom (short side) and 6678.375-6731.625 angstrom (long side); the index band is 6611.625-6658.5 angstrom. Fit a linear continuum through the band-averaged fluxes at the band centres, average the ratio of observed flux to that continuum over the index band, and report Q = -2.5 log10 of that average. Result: 0.13 mag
